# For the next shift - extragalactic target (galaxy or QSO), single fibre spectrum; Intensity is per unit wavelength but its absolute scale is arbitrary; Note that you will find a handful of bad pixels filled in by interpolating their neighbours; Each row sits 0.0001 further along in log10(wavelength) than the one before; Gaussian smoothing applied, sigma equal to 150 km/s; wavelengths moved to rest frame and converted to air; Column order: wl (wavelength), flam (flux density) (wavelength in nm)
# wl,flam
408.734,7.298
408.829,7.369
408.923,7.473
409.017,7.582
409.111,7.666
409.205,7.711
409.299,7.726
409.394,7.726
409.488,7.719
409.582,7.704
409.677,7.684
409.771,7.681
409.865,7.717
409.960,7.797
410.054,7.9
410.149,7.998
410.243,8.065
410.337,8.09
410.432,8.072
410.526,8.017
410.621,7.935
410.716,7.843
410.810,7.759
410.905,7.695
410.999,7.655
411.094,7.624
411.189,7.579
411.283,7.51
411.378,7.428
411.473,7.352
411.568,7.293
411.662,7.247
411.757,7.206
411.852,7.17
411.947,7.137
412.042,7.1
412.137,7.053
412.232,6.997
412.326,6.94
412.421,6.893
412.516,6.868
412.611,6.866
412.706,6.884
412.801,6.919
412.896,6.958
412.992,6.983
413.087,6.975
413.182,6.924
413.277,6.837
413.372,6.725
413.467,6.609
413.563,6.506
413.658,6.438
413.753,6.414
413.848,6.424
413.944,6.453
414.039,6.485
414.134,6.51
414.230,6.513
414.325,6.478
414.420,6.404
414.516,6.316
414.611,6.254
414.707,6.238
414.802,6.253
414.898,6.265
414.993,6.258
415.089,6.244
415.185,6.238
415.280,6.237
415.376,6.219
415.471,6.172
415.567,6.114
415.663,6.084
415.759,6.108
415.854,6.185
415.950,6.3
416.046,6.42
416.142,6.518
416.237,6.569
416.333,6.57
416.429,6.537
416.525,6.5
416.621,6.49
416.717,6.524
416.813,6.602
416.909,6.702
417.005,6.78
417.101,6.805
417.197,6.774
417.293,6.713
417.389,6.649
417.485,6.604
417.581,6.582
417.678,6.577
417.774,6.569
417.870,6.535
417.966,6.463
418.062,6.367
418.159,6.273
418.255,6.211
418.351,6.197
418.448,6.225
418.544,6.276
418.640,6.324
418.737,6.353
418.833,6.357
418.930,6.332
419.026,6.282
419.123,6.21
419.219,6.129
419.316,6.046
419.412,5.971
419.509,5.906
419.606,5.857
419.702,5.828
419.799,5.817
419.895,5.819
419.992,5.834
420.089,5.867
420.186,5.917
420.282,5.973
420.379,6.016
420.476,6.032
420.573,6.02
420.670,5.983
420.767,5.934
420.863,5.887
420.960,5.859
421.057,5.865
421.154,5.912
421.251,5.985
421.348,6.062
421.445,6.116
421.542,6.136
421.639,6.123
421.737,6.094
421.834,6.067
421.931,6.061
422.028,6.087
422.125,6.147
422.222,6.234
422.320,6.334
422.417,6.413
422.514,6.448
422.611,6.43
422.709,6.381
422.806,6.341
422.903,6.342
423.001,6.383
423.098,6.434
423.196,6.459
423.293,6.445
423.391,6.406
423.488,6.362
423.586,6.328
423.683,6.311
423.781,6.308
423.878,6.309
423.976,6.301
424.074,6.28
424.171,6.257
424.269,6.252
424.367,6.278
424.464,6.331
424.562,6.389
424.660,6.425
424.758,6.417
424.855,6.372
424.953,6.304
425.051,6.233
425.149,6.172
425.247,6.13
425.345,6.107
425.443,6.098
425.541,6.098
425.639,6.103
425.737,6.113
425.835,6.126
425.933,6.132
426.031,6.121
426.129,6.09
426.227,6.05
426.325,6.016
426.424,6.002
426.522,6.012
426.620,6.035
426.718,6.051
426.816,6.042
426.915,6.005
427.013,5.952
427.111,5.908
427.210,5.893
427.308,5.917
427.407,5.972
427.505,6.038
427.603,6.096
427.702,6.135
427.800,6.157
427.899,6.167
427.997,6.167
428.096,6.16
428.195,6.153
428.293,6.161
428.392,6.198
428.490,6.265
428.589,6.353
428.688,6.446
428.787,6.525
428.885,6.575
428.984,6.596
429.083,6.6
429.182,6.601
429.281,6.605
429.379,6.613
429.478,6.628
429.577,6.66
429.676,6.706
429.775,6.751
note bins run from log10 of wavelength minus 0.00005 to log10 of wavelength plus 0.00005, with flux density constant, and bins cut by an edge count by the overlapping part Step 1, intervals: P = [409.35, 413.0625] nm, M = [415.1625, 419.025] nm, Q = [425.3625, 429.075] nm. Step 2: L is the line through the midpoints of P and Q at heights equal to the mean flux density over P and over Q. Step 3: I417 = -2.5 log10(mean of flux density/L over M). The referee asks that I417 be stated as 0.09 mag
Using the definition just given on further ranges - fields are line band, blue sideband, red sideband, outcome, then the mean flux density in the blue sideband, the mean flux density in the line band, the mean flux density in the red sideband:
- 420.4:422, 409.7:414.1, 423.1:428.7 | 0.09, 7.24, 6.01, 6.18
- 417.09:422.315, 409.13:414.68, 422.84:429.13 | 0.08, 7.2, 6.17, 6.22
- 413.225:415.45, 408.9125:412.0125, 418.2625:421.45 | 0.09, 7.66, 6.41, 6.04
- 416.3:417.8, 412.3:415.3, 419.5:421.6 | -0.06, 6.57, 6.62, 5.94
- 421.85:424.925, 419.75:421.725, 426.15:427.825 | -0.06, 5.96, 6.33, 6.02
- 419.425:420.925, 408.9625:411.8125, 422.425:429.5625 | 0.15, 7.7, 5.91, 6.25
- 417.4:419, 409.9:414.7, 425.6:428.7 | 0.05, 7.11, 6.39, 6.09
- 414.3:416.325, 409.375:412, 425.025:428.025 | 0.15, 7.66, 6.28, 6.07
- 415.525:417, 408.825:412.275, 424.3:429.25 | 0.11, 7.61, 6.43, 6.19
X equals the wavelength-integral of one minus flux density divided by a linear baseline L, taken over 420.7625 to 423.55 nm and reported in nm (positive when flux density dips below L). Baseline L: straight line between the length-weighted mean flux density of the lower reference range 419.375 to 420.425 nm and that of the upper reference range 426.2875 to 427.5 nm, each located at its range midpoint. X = -0.13 nm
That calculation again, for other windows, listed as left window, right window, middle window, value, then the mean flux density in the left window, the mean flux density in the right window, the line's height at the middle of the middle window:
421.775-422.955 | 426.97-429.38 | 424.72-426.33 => 0.03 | 6.27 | 6.24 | 6.26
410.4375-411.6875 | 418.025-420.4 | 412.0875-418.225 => 0.28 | 7.63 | 6.09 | 6.86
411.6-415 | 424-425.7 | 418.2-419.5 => 0.06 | 6.72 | 6.25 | 6.49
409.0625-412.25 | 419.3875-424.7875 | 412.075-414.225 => 0.16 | 7.62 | 6.16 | 7.3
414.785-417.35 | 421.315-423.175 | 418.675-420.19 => 0.07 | 6.42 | 6.25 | 6.32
